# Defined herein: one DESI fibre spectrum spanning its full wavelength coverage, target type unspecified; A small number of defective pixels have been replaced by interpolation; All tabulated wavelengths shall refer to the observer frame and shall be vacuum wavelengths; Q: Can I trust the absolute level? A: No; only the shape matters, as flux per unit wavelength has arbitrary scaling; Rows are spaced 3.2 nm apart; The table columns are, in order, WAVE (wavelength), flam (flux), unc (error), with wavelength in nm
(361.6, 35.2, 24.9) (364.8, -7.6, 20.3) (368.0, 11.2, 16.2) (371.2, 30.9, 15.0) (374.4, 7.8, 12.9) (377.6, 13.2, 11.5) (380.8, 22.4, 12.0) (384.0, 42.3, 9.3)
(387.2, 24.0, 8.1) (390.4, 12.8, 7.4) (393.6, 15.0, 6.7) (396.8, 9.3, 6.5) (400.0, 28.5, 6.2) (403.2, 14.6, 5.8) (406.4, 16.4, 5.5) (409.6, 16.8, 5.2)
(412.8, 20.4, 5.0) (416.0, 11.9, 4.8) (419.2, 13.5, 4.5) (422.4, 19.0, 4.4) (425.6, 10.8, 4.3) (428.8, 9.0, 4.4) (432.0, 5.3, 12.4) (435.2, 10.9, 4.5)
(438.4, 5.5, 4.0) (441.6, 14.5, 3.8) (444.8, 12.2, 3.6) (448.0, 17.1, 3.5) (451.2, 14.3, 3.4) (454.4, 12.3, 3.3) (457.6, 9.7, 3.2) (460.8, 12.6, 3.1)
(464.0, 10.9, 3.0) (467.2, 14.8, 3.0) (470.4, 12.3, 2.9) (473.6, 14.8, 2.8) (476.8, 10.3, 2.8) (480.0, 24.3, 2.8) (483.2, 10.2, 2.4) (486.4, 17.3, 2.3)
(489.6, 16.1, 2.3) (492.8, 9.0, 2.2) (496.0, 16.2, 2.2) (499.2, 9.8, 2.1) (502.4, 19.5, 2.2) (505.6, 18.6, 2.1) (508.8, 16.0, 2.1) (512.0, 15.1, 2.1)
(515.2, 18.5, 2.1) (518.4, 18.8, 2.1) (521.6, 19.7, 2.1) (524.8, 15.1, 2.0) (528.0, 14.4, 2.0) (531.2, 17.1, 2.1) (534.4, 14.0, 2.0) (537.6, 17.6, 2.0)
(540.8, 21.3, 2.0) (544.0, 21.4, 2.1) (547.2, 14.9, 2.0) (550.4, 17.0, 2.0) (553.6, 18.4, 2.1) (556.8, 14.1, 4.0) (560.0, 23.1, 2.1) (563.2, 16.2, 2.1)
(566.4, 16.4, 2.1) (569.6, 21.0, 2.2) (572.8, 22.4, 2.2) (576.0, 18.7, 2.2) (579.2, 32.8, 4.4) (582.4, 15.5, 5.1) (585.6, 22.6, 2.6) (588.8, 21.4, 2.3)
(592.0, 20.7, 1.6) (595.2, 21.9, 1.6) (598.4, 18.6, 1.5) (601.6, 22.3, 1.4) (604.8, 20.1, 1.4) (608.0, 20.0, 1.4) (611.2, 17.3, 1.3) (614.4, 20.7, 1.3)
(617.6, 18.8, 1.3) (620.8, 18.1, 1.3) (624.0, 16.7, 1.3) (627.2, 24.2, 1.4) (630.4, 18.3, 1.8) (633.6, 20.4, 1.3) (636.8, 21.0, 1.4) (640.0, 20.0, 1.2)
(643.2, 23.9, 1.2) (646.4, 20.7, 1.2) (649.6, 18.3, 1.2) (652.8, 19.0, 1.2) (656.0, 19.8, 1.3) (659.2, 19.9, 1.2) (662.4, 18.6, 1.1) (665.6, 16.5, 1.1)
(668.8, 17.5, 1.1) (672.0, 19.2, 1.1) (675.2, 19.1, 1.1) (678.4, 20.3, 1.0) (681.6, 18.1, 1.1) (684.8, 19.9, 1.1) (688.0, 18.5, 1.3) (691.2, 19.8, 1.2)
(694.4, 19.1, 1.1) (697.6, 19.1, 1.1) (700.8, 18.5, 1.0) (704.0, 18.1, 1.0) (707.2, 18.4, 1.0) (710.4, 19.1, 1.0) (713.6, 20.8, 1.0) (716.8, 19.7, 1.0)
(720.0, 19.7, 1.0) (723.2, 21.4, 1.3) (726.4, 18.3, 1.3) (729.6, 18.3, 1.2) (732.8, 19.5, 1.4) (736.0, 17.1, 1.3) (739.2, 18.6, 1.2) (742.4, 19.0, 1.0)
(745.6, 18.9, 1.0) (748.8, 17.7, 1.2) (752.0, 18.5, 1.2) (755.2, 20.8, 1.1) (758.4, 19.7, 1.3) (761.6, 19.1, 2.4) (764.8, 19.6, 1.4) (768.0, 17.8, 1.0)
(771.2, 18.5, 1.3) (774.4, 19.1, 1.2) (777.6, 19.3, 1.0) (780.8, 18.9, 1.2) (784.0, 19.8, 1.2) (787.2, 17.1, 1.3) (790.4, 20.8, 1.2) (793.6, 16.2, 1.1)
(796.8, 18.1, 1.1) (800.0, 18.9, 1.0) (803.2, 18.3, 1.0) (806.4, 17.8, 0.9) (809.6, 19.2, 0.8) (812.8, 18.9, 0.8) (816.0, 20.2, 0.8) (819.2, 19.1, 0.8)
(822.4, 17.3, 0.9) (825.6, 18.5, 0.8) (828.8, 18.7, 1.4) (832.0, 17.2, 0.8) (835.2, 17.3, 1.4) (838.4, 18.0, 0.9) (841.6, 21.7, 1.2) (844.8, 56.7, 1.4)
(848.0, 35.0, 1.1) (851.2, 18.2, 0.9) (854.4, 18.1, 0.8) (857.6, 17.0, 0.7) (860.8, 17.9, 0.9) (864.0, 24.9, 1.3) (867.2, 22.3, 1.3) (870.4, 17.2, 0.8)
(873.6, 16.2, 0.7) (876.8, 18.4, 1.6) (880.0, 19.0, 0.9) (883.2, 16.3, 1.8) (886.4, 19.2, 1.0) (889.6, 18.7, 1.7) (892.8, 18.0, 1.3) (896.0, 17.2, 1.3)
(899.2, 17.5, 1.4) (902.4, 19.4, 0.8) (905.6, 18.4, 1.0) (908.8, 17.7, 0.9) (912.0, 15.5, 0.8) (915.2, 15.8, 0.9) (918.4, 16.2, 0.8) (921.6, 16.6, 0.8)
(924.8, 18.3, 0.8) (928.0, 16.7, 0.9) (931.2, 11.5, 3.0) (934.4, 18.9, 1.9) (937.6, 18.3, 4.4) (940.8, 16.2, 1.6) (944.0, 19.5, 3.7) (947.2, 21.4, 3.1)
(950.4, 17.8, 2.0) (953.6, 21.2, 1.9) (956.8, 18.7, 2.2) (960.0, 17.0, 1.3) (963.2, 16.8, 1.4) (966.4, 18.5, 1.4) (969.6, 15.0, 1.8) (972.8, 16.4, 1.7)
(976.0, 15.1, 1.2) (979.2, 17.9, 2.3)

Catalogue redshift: 0.287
